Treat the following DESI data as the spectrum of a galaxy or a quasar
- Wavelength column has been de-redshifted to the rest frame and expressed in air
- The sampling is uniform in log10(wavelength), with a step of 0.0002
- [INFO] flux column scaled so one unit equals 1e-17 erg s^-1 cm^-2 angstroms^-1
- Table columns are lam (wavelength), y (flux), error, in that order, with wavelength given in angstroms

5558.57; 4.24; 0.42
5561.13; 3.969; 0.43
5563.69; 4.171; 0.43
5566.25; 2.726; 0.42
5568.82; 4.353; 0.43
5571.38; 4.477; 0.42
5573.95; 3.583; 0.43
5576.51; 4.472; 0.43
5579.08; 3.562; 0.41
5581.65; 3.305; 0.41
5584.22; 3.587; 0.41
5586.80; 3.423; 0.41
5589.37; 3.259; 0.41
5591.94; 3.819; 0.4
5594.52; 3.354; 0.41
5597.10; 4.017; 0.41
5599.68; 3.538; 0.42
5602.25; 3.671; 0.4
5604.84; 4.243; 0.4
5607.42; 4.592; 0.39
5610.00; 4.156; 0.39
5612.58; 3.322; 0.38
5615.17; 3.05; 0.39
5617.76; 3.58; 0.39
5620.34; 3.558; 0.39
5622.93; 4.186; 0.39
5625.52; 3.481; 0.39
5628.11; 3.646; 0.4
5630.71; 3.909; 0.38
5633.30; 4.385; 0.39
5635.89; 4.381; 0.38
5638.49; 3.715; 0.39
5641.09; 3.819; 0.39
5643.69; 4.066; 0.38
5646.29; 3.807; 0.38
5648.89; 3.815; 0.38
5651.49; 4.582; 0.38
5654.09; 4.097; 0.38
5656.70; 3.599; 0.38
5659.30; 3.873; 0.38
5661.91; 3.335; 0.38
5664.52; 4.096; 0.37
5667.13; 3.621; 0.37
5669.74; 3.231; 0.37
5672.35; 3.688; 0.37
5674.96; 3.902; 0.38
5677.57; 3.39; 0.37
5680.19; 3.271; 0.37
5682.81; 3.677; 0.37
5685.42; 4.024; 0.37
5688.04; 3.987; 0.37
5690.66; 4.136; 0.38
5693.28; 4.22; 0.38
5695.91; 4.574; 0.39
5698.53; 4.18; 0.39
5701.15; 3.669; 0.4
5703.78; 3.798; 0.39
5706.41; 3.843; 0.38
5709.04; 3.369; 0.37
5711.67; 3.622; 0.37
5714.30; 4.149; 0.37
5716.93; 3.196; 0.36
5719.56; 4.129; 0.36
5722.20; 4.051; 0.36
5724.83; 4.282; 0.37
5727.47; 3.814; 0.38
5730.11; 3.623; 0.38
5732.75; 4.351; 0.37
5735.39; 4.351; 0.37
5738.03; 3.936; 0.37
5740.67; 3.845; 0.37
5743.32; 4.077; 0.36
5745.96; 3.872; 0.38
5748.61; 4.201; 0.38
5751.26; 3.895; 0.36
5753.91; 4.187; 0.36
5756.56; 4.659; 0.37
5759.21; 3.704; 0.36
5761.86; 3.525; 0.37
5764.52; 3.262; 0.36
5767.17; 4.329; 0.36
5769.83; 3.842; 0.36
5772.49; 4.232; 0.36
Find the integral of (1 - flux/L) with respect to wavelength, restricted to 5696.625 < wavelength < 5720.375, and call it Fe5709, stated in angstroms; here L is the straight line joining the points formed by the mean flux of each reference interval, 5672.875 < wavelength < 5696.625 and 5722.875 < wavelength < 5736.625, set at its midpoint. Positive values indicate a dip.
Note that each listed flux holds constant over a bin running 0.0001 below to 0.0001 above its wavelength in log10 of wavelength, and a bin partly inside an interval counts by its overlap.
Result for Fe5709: 1.2 angstroms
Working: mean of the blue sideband 3.89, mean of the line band 3.79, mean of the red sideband 4.08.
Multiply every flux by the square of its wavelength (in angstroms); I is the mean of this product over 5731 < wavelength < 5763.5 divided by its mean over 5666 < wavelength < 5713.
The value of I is 1.09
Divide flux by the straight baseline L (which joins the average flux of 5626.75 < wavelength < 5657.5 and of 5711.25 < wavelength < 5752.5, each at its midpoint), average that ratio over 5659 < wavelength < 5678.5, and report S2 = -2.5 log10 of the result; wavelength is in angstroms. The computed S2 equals 0.10 mag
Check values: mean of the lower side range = 3.99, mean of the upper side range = 3.97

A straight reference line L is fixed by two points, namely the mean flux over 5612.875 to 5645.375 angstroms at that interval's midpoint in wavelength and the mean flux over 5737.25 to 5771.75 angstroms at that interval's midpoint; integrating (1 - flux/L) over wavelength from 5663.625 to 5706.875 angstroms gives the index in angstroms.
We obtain 0.3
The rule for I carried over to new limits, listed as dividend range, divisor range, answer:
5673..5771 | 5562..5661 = 1.07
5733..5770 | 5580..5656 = 1.10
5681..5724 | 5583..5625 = 1.09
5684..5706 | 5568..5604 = 1.13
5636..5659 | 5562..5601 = 1.09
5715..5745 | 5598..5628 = 1.10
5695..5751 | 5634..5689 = 1.06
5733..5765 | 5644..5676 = 1.08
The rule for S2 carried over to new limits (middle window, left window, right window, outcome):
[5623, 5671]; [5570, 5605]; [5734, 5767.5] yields -0.01 mag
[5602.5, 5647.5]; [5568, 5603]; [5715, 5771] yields -0.02 mag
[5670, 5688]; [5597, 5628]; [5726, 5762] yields 0.07 mag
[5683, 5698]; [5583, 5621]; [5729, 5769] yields -0.08 mag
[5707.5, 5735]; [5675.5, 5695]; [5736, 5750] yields 0.02 mag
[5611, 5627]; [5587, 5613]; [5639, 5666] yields 0.09 mag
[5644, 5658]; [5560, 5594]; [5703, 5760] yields -0.04 mag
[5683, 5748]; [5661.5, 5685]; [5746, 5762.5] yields -0.04 mag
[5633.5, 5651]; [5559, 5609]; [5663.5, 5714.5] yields -0.05 mag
